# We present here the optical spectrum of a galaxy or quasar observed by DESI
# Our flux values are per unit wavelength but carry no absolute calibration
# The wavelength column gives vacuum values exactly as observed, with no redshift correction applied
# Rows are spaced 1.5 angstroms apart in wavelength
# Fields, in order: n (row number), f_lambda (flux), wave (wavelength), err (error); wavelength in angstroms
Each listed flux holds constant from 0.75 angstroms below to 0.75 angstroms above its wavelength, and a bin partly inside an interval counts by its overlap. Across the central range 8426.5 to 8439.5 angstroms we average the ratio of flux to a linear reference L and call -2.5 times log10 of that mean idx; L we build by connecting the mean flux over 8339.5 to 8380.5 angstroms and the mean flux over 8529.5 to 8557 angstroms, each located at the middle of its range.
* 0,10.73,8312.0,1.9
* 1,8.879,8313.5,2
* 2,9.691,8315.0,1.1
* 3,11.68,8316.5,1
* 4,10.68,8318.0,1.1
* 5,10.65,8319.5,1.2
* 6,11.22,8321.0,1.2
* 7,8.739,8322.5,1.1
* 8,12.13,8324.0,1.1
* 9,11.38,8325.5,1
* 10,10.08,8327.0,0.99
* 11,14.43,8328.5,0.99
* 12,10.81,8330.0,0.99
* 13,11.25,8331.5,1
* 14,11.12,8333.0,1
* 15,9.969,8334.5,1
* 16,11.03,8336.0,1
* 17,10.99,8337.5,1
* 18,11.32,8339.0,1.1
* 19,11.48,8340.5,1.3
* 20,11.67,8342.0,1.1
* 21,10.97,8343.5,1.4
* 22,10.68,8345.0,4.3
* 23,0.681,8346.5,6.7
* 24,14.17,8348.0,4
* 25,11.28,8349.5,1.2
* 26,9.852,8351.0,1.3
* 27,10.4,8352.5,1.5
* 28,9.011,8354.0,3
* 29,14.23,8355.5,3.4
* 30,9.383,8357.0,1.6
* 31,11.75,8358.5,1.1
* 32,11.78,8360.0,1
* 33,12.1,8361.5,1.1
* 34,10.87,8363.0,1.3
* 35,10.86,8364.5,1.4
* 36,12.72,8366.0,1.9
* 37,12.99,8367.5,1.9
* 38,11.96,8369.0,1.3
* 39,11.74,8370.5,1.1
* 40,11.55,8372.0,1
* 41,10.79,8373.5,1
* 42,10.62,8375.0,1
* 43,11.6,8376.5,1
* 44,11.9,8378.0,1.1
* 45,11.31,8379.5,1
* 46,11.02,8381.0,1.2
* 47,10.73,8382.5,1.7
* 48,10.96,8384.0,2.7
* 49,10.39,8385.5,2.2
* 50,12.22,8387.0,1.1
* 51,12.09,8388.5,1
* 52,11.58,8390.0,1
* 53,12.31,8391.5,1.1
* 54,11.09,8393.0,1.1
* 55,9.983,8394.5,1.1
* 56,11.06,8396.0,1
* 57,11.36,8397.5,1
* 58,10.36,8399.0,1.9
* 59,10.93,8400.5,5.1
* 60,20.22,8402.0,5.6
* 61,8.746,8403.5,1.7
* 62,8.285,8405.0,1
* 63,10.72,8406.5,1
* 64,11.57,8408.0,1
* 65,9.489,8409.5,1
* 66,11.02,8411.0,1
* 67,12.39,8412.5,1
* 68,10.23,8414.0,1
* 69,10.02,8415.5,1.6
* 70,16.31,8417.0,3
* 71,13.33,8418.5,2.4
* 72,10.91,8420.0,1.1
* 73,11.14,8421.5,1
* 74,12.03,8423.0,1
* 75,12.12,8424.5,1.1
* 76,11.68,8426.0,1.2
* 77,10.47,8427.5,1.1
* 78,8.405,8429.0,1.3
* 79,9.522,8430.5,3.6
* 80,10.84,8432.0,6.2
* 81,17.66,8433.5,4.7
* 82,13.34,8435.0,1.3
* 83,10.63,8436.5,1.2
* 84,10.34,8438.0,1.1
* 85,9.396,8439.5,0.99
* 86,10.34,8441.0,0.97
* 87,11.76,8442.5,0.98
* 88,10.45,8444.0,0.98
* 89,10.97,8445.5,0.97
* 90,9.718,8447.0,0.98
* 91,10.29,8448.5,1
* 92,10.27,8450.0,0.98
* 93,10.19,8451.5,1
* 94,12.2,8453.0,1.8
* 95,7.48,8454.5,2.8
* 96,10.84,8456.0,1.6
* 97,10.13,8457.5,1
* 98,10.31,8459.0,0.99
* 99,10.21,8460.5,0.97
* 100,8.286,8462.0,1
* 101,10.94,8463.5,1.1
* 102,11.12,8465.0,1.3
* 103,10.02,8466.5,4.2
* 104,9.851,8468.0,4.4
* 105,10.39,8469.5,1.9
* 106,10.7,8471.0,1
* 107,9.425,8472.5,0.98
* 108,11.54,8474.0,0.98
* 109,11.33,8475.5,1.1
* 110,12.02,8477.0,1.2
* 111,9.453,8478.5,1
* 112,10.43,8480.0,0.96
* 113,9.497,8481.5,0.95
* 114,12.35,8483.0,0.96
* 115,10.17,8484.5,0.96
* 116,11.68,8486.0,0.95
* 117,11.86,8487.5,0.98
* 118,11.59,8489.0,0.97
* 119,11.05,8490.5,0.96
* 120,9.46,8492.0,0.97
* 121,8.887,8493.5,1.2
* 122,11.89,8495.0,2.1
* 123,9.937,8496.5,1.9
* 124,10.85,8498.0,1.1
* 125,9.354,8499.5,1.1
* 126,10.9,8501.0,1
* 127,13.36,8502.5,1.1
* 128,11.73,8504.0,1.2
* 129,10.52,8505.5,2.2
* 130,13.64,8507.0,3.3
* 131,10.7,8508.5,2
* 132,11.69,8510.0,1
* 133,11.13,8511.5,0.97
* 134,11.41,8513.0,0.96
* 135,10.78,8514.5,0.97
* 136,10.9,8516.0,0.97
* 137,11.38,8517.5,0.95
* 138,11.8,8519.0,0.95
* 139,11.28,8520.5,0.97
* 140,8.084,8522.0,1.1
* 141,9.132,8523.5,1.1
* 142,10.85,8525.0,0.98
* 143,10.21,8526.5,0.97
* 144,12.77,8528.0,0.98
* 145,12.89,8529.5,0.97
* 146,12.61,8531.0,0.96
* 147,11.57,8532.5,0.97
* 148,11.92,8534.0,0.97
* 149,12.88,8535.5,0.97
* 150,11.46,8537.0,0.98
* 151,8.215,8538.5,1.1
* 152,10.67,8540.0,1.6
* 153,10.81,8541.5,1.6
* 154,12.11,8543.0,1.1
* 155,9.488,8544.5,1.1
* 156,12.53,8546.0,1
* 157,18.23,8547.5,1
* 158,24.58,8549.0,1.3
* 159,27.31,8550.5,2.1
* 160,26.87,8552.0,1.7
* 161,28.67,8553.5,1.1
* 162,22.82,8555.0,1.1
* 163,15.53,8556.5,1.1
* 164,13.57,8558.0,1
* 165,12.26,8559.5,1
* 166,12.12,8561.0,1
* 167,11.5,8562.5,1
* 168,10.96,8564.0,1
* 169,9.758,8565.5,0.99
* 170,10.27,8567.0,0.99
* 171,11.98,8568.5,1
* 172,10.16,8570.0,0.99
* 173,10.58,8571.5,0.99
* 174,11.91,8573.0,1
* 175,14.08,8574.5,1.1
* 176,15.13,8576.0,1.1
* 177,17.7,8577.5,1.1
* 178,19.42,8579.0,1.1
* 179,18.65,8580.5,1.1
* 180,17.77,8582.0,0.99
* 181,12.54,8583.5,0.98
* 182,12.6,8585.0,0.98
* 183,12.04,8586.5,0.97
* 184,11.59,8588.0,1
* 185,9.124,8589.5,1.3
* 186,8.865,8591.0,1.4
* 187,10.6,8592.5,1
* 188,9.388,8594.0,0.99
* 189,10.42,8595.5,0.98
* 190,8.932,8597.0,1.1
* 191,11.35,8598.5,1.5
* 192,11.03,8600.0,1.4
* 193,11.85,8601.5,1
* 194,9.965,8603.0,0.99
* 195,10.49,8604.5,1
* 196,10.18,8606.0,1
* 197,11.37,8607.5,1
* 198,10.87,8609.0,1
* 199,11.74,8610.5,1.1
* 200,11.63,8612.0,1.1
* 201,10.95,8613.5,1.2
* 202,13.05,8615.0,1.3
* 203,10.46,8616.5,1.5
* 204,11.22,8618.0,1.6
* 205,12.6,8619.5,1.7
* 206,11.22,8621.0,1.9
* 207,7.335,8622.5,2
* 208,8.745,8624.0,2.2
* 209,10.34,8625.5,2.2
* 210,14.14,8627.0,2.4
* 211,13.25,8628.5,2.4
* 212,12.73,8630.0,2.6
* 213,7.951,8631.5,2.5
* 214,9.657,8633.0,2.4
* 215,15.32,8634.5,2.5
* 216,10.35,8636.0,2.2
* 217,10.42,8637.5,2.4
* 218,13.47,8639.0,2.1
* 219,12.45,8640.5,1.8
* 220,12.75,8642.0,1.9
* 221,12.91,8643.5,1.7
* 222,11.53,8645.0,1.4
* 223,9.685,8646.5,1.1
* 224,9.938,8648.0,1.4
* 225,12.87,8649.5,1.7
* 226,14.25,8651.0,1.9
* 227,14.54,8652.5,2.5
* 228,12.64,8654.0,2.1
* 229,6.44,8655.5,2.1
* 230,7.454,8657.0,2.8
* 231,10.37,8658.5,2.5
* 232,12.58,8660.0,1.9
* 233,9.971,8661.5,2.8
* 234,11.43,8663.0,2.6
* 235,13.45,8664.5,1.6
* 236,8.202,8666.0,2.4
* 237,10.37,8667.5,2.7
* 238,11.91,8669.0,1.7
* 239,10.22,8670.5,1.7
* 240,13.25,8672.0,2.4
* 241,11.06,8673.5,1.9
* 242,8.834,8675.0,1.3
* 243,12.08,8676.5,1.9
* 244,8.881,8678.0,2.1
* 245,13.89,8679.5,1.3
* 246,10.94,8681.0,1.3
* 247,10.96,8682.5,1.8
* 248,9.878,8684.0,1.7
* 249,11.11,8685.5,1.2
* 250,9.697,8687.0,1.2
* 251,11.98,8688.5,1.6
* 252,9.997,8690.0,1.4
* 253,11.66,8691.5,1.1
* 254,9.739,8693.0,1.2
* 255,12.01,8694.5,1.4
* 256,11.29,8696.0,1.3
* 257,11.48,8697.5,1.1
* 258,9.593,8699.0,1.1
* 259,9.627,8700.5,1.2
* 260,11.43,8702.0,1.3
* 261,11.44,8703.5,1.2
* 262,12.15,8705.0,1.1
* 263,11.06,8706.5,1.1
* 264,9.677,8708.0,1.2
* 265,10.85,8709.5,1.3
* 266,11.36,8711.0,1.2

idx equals 0.153 mag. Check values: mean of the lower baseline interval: 11.1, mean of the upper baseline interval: 15.9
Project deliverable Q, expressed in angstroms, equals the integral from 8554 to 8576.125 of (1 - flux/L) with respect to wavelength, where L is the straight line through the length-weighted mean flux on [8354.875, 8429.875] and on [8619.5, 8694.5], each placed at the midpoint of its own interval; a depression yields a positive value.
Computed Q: -3.35 angstroms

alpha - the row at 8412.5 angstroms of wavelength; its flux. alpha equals 12.39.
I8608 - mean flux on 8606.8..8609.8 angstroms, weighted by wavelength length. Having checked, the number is 11.1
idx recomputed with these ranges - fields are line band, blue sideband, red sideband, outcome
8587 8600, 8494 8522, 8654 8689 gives 0.082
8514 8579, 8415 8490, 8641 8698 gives -0.228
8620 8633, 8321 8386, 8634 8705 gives 0.048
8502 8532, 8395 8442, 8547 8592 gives 0.223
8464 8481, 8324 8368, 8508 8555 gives 0.204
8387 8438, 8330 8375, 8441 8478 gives -0.087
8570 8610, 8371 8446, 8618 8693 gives -0.092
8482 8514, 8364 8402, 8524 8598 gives 0.159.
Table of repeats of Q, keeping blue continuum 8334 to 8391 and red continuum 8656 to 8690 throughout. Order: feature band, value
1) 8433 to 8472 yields 1.29 angstroms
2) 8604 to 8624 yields -0.16 angstroms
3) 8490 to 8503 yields 0.45 angstroms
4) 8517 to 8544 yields -0.51 angstroms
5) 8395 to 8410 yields -0.33 angstroms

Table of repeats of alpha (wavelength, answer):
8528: 12.77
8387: 12.22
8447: 9.718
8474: 11.54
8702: 11.43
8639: 13.47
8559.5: 12.26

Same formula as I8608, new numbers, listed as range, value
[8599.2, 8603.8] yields 10.9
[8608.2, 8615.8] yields 11.6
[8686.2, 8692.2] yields 10.8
